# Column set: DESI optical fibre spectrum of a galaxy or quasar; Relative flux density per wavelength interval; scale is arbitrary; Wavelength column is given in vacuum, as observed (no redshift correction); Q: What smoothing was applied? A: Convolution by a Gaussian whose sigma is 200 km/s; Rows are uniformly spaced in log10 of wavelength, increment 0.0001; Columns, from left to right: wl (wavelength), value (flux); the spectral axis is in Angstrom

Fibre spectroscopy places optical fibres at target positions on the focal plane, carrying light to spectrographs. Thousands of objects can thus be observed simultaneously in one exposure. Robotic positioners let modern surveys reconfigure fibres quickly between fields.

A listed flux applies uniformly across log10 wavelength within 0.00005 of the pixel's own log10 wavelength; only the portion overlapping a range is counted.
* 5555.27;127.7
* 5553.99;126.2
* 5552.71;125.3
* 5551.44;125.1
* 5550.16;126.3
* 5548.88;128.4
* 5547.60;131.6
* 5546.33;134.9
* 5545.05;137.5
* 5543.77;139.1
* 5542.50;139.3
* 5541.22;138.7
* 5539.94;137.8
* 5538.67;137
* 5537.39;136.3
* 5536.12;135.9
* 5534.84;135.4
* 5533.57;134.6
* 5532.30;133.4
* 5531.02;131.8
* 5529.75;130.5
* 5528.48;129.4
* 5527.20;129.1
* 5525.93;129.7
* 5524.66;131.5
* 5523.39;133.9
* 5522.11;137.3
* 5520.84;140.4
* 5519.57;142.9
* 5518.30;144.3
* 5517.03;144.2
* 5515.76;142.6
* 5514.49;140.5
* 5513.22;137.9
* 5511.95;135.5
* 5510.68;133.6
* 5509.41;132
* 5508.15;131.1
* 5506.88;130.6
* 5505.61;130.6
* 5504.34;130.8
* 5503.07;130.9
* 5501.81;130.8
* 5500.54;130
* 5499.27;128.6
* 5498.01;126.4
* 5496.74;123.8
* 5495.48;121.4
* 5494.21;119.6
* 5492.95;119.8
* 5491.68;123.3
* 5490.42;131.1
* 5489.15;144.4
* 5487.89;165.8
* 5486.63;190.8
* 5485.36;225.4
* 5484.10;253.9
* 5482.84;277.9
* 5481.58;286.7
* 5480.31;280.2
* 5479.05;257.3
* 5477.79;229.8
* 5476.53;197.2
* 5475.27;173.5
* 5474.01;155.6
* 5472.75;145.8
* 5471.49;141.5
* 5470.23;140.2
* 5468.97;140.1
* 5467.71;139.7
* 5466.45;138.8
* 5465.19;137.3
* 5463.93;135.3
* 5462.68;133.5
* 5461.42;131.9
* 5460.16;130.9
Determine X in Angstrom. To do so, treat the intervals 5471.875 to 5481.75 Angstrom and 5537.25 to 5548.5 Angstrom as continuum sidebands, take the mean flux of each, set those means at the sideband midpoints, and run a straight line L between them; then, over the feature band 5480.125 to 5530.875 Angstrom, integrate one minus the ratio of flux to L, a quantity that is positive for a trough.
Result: 8.4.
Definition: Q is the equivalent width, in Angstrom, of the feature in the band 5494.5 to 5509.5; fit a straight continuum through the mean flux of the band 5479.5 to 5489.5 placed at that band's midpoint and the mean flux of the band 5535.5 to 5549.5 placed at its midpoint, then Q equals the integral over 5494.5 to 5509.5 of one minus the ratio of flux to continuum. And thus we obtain 5.45 Angstrom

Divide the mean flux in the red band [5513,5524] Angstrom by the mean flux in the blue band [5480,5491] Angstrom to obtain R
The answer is 0.65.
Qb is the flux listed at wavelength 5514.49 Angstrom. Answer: 140.5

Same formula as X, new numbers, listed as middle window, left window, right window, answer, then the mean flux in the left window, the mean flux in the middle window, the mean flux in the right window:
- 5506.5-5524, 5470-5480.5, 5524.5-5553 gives 1.8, 190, 138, 133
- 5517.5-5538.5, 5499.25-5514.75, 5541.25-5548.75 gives -0.1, 132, 135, 136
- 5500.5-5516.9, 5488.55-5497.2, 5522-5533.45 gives -0.7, 126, 134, 132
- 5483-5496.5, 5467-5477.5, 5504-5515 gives -1.5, 157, 163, 134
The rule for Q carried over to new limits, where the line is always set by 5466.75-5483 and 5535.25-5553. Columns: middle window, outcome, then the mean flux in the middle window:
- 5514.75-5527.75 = 1.4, 138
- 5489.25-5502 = 3.6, 126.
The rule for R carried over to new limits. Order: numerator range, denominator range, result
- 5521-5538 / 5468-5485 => 0.65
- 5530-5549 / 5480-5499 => 0.77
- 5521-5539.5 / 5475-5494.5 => 0.67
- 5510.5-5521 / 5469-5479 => 0.81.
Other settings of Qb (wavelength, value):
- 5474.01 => 155.6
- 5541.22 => 138.7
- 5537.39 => 136.3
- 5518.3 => 144.3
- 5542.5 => 139.3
